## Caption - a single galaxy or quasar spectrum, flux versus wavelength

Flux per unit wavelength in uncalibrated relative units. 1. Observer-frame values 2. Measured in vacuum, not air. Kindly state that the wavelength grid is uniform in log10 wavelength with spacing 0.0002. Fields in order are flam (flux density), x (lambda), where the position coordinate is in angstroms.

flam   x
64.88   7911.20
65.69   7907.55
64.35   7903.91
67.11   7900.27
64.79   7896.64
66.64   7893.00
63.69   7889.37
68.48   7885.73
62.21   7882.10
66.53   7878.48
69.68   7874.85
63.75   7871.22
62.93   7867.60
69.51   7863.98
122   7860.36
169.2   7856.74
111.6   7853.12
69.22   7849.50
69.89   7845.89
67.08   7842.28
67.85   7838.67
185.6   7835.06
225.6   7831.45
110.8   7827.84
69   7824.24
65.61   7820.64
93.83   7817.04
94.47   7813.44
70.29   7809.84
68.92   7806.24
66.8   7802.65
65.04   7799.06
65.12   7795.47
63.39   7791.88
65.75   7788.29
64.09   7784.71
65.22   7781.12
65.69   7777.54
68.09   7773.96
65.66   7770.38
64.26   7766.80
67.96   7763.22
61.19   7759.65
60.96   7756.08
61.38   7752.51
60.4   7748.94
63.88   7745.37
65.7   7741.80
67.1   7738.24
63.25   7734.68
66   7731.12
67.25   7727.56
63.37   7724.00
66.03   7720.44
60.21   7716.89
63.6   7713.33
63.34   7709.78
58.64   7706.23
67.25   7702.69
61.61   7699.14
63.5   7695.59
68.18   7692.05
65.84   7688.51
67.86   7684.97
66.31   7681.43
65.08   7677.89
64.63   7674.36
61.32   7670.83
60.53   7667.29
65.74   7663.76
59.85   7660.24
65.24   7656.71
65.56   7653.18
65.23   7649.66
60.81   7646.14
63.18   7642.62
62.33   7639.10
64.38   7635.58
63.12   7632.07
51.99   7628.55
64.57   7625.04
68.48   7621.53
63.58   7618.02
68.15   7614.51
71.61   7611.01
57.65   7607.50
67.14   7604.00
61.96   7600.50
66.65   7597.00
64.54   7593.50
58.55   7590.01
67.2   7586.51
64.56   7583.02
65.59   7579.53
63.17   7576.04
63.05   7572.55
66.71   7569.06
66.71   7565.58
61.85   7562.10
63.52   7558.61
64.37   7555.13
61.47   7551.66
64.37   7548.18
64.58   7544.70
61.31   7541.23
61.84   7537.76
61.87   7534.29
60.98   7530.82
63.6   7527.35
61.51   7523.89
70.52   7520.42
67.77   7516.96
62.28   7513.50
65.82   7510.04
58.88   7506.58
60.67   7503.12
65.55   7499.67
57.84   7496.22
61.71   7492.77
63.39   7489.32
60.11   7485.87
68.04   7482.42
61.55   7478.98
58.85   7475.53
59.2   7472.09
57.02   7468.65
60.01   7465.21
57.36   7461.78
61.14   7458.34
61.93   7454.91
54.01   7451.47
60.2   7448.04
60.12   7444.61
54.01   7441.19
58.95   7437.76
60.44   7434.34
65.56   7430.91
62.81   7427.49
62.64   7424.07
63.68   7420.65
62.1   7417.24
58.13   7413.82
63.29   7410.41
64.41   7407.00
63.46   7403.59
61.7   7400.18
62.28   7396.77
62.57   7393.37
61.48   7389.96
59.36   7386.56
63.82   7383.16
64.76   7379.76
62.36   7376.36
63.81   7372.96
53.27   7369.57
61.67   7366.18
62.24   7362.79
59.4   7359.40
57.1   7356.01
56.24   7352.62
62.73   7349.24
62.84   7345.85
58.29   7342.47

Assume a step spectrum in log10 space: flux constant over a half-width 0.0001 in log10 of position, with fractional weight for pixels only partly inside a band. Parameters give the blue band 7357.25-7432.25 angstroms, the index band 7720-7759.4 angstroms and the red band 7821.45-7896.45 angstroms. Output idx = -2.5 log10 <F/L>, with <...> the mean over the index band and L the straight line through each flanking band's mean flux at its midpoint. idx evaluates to 0.30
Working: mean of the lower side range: 62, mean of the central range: 63.9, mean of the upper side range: 92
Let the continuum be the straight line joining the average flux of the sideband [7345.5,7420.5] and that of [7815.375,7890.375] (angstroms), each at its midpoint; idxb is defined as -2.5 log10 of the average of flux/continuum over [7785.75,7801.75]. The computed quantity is 0.35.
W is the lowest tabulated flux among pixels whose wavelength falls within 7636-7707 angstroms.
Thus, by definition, 58.64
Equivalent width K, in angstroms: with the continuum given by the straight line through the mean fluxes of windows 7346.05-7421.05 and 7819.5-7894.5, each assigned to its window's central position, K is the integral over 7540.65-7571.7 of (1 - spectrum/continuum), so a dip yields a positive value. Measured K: 3.7 angstroms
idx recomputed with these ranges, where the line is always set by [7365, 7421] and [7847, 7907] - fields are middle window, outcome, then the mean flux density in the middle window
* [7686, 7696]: 0.090 mag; 66.3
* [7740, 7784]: 0.162 mag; 64.2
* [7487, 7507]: 0.068 mag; 61.5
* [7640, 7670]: 0.124 mag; 63.2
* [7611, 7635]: 0.093 mag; 64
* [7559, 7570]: 0.049 mag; 64.8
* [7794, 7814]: 0.081 mag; 70.5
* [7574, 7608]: 0.077 mag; 63.9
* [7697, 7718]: 0.163 mag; 62.5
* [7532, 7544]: 0.083 mag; 61.9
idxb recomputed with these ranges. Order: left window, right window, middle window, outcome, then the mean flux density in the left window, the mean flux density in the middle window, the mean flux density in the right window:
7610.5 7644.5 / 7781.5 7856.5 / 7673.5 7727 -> 0.14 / 63.9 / 64.4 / 89.3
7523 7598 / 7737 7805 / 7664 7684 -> 0.00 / 63.5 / 63.9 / 64.6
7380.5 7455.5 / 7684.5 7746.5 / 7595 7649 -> 0.00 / 61.3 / 63.7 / 64.5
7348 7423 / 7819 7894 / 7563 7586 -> 0.14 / 61.4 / 65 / 92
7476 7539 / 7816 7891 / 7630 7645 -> 0.18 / 62.9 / 62.9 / 93.1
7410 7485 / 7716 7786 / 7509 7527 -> -0.07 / 60.4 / 65.4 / 64.4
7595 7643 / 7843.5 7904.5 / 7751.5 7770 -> 0.14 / 63.9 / 63.4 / 78.5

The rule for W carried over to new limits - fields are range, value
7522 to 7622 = 57.65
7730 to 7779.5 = 60.4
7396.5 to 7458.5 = 54.01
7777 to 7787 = 64.09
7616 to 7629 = 51.99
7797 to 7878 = 62.93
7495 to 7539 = 57.84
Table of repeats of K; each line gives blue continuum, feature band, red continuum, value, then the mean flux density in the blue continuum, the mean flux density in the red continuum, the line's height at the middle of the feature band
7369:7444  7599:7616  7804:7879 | 2.62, 61.7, 95.2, 77.2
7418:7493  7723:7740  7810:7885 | 3.86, 60.6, 94.8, 84.7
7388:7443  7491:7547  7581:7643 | -0.07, 61.7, 63.9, 62.9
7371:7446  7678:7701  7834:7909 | 2.46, 61.9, 80.8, 73.4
